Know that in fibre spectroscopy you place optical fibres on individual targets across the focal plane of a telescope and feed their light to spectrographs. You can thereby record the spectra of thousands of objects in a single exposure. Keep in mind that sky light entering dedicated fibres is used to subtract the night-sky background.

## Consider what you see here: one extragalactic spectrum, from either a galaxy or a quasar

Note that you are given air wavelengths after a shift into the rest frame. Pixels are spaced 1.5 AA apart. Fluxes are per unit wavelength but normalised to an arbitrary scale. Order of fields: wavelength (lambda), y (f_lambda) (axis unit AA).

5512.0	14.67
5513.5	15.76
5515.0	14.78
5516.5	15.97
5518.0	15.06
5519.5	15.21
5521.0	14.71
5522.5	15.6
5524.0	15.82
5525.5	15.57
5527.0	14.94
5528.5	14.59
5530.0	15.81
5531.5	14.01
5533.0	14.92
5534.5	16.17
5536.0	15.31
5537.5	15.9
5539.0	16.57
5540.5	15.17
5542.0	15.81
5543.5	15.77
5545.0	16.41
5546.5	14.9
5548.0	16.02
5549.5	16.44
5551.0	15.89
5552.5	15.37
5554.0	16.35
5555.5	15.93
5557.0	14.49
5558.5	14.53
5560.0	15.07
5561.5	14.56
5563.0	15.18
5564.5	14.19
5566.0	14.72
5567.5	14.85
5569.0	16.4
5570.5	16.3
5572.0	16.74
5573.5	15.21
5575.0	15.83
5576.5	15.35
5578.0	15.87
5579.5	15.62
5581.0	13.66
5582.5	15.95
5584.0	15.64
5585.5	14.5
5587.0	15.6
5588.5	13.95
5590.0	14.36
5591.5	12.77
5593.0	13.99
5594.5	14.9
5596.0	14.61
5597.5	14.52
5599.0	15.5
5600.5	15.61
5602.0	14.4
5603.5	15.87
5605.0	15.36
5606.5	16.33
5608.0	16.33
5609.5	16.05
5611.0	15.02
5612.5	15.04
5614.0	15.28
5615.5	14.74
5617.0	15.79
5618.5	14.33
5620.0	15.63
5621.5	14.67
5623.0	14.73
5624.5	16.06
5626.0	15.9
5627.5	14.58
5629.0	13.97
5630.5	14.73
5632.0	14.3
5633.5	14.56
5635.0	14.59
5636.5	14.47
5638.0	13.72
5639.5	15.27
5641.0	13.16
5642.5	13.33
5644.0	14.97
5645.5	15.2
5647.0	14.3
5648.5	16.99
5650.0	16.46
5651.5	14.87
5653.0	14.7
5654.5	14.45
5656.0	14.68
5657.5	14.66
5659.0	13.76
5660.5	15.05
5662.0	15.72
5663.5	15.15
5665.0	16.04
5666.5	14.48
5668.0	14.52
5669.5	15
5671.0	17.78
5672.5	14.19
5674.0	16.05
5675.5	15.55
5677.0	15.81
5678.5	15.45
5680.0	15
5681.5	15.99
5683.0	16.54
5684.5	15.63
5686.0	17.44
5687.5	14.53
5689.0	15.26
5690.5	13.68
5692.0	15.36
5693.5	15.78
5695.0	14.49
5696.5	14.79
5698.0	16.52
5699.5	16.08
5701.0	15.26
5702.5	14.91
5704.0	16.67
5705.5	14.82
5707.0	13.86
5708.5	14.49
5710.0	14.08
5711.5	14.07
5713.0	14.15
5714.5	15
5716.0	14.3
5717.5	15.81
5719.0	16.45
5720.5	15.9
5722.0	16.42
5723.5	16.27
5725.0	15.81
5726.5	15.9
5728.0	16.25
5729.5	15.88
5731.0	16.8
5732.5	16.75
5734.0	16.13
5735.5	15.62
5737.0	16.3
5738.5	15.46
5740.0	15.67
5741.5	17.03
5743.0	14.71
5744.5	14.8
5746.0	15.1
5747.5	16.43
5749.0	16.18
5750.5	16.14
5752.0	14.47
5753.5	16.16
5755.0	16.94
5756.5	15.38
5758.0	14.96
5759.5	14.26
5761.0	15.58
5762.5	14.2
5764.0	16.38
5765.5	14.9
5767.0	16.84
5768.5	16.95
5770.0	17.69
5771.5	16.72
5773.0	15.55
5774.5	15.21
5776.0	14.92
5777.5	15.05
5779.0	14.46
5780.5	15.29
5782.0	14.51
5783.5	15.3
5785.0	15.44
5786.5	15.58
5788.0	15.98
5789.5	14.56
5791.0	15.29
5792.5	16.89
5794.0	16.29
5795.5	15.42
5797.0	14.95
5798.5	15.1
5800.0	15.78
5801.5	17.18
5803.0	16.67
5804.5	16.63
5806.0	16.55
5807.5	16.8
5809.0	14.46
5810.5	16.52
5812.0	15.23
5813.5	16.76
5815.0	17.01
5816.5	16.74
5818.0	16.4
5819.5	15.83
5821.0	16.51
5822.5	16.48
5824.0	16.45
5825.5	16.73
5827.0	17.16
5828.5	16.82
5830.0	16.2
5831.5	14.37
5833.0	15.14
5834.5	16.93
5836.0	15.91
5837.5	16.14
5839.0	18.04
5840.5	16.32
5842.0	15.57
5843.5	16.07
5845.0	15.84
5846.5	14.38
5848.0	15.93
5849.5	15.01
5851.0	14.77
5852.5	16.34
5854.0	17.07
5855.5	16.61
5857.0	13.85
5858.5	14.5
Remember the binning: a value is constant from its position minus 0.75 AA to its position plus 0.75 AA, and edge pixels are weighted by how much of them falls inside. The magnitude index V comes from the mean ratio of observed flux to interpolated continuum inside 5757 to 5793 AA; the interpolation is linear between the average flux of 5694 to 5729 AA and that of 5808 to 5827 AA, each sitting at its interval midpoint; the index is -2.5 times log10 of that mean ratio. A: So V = 0.028 mag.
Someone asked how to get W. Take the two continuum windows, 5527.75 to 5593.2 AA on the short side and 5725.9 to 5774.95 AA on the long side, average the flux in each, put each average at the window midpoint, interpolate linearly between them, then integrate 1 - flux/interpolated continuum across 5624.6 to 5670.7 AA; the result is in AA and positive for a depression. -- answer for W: 2.1 AA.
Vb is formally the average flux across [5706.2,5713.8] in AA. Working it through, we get 14.1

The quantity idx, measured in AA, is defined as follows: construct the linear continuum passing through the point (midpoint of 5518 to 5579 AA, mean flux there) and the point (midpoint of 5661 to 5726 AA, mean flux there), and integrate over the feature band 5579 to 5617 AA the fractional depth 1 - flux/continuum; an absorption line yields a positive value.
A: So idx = 1.0 AA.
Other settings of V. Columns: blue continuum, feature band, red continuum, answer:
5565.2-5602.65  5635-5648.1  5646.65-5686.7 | 0.068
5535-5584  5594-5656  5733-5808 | 0.041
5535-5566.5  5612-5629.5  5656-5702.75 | 0.024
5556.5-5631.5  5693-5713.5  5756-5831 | 0.038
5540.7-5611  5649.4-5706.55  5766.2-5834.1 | 0.019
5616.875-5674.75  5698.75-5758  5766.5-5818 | -0.008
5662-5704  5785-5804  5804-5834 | 0.021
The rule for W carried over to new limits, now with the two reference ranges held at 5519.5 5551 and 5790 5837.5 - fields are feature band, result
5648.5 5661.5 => 0.7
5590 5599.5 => 0.8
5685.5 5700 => 0.5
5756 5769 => 0.5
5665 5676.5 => 0.3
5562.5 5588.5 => 0.4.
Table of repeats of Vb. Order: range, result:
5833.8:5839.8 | 16.7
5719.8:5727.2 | 16.1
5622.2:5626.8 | 15.5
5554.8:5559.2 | 15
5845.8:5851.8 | 15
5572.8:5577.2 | 15.5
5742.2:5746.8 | 14.9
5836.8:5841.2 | 16.8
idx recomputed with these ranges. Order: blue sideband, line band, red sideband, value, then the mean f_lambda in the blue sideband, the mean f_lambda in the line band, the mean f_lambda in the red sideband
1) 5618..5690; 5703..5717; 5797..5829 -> 0.81 AA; 15.1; 14.6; 16.3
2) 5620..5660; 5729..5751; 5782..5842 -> -0.57 AA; 14.8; 15.9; 16.1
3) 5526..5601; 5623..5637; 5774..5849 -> 0.57 AA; 15.3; 14.8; 15.9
